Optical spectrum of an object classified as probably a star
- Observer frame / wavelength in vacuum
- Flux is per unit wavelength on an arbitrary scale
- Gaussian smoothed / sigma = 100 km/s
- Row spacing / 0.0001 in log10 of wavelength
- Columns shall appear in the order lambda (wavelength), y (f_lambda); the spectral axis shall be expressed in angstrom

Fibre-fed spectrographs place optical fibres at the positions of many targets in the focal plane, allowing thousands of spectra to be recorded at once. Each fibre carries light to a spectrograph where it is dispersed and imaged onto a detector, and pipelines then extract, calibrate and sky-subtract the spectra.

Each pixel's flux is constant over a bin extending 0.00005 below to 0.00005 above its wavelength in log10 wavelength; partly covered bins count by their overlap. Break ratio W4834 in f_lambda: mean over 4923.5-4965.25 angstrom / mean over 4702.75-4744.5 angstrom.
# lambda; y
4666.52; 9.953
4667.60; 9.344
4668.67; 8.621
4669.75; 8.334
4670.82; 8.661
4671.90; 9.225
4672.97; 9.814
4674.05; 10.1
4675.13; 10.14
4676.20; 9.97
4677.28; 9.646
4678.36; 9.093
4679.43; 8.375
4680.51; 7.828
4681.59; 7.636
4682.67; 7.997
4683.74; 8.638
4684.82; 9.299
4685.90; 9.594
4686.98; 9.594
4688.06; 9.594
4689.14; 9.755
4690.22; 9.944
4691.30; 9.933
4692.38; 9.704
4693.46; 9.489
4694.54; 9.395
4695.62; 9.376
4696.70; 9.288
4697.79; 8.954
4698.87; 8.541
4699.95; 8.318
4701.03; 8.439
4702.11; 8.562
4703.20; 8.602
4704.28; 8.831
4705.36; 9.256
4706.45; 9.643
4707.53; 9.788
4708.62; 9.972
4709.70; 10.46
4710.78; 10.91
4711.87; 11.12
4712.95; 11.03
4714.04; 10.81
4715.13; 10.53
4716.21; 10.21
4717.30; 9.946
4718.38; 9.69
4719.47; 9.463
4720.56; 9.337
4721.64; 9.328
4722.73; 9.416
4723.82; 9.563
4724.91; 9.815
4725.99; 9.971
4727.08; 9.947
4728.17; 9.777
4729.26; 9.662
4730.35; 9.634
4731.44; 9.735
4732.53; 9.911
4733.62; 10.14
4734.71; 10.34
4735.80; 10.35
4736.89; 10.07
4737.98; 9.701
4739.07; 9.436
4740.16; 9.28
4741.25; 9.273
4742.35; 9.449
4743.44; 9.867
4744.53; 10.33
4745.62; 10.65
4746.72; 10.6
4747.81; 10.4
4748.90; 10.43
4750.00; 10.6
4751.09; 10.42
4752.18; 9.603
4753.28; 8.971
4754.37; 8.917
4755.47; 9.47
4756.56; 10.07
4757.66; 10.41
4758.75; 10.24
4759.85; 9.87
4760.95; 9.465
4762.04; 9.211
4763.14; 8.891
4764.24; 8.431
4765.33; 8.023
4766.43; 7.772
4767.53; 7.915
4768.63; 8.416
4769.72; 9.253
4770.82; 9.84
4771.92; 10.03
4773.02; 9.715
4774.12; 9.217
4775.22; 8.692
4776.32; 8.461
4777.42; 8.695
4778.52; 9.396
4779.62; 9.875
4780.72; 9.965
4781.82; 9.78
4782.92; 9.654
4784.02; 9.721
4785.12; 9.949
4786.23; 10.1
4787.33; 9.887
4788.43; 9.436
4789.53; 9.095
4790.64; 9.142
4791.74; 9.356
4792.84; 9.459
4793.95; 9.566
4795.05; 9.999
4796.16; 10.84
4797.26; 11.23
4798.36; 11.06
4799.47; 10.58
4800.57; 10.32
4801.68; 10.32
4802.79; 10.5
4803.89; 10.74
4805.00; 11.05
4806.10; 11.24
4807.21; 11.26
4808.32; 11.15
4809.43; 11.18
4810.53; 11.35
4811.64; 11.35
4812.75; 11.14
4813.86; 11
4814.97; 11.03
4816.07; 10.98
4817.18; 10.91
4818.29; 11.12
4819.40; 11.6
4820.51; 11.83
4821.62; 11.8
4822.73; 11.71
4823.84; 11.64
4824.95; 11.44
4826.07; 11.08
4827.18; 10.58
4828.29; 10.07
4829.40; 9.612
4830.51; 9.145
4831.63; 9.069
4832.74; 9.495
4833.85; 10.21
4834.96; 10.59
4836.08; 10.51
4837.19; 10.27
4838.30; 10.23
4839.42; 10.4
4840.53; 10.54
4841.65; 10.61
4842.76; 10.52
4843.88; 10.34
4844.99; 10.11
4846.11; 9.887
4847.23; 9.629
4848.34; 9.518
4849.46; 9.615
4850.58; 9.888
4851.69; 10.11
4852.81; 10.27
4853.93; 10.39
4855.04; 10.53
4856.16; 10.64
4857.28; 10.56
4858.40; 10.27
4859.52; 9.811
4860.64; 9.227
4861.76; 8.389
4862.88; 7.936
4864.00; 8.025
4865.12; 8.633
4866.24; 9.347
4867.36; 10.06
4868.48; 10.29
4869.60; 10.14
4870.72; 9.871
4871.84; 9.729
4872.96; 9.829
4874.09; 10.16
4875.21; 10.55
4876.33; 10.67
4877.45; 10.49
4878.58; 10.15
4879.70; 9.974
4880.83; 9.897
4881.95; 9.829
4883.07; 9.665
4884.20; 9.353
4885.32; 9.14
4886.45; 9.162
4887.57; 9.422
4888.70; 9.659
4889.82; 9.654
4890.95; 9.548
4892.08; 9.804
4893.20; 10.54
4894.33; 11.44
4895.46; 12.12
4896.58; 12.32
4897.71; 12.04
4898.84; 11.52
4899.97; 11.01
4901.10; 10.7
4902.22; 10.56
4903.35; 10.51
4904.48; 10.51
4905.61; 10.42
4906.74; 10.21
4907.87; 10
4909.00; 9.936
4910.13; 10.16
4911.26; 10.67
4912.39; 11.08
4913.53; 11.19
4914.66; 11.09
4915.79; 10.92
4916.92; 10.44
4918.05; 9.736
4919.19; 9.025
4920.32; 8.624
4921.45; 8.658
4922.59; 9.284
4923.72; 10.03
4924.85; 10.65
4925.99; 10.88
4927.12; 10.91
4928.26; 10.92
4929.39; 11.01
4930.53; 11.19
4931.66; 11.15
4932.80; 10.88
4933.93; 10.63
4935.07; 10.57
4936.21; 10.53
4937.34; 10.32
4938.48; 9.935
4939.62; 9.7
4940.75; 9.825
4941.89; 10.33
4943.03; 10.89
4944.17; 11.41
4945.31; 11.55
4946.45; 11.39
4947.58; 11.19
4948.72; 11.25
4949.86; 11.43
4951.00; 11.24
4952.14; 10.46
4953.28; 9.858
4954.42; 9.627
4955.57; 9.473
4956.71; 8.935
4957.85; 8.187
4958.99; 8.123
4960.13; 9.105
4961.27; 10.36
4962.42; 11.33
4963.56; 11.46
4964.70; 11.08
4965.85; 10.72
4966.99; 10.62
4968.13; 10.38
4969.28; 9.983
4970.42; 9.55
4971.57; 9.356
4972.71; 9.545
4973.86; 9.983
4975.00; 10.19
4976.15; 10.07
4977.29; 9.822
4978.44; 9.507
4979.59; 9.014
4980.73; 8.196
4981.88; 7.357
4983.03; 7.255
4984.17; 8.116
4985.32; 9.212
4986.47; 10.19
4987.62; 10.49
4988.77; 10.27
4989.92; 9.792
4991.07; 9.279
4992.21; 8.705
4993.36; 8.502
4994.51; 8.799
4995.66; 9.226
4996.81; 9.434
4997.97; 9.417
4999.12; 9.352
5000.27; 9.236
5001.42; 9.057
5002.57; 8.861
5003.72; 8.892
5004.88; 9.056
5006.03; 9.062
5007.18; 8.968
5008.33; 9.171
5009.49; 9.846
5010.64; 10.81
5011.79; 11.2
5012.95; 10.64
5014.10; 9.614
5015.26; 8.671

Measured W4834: 1.1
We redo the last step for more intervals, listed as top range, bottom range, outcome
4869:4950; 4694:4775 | 1.08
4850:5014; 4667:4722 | 1.06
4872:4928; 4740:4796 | 1.08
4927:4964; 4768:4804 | 1.07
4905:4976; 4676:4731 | 1.09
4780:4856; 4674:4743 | 1.09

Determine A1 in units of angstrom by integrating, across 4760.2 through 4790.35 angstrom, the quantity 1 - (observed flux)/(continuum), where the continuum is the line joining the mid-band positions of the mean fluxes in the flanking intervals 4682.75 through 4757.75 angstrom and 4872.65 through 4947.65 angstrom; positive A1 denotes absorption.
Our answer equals 2.1 angstrom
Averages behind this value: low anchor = 9.72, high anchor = 10.4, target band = 9.22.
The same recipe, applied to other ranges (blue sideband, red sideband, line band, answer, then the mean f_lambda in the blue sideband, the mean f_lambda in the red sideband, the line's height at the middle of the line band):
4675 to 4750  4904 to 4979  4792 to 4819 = -2.45 angstrom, 9.63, 10.3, 9.9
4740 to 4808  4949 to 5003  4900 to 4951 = -4.72 angstrom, 9.76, 9.59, 9.63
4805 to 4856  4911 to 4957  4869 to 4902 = 0.74 angstrom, 10.6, 10.5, 10.5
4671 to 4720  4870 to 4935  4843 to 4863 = 0.48 angstrom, 9.47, 10.3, 10.1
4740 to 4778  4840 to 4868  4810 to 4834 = -2.87 angstrom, 9.45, 9.79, 9.68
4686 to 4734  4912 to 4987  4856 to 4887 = 0.82 angstrom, 9.67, 10.1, 9.96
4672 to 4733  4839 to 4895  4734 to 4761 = -0.89 angstrom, 9.52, 9.89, 9.62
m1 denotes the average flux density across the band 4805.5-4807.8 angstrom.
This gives 11.2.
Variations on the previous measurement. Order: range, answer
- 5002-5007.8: 8.97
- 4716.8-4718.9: 9.85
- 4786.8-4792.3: 9.39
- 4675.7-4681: 8.98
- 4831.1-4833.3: 9.31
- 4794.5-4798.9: 10.8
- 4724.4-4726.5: 9.93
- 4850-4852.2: 10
